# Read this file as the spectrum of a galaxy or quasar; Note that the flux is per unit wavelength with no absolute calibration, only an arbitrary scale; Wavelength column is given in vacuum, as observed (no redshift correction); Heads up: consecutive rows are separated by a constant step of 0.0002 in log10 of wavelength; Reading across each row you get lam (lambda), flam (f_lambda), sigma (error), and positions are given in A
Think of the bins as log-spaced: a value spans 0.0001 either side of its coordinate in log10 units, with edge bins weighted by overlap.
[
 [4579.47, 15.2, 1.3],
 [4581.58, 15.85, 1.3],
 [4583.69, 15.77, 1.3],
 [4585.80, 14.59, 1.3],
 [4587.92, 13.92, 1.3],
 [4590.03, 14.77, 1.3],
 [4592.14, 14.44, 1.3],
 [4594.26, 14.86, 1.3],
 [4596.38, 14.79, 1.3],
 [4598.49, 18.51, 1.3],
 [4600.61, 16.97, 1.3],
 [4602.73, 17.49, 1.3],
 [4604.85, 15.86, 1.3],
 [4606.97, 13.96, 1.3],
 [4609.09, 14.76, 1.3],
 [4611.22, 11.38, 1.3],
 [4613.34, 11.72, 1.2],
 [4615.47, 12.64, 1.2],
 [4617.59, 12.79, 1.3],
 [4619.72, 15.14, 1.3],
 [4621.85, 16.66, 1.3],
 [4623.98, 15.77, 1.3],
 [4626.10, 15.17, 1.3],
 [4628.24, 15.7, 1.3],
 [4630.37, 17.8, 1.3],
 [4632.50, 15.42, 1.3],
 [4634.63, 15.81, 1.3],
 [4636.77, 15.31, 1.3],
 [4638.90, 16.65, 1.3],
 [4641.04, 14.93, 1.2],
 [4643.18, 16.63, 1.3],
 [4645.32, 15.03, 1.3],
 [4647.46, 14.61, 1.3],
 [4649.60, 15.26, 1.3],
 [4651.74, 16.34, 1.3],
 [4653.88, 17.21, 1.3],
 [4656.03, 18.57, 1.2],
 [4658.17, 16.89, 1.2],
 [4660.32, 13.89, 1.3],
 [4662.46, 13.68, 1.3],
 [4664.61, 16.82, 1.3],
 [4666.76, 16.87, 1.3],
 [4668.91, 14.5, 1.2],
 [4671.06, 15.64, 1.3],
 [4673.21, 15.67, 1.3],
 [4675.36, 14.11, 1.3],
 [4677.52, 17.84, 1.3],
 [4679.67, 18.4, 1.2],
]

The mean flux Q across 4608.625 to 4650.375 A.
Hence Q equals 15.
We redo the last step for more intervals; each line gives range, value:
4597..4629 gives 15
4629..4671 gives 15.9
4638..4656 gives 16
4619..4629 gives 15.7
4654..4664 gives 15.9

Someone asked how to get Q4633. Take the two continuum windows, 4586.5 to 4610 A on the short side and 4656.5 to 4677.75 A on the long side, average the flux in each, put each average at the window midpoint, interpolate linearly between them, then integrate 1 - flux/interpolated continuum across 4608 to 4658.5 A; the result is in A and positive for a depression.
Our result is 0.7 A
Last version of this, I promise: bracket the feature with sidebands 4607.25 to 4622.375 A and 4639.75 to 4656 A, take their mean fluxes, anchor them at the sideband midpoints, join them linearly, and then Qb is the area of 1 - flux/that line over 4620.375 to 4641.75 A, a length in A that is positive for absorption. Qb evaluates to -1.8 A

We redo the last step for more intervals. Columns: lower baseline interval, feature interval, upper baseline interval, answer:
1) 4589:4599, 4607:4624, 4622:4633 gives 2.2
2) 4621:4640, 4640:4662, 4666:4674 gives -0.1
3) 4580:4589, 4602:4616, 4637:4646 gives 1.3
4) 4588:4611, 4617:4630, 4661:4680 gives 0.1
